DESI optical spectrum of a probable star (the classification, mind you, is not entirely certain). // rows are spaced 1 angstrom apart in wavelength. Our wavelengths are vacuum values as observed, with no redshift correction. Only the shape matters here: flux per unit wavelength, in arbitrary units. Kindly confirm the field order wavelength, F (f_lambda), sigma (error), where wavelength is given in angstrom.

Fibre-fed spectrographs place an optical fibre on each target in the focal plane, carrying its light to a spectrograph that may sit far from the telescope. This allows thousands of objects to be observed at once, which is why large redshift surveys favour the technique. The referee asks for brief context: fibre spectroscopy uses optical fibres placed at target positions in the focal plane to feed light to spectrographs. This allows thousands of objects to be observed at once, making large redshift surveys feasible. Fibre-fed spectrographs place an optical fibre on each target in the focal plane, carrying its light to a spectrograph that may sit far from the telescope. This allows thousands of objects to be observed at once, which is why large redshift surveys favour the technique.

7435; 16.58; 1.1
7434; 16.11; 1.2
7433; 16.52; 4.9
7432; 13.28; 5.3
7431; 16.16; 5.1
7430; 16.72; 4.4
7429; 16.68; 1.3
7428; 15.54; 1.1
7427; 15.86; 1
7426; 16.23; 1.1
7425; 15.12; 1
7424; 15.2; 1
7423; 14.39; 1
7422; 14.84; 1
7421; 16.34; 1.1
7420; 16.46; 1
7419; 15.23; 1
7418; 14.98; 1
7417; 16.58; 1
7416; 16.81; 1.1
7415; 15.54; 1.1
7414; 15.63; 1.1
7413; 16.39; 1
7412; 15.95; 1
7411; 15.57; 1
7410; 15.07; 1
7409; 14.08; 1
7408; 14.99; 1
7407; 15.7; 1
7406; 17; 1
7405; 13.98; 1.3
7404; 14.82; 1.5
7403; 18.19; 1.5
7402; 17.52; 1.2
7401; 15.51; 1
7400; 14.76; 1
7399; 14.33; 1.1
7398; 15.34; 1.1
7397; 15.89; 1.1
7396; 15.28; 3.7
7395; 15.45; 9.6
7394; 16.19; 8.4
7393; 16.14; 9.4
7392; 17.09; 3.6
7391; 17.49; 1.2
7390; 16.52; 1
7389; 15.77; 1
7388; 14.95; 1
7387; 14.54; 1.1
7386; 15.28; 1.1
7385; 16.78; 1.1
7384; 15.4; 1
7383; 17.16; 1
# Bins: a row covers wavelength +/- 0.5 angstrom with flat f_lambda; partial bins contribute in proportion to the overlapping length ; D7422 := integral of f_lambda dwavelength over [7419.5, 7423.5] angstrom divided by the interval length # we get 15.5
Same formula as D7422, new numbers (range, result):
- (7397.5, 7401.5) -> 15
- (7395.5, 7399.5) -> 15.2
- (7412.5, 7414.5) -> 16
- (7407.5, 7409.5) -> 14.5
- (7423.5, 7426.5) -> 15.5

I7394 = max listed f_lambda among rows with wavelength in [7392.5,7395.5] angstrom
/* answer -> 16.19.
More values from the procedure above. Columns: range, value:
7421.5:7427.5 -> 16.23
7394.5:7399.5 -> 15.89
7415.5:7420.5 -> 16.81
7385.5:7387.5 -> 15.28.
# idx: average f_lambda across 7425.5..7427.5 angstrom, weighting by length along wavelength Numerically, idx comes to 16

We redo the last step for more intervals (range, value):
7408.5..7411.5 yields 14.9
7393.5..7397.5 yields 15.7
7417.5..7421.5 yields 15.8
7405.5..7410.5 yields 15.4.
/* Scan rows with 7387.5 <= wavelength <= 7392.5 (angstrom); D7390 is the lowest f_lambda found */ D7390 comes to 14.95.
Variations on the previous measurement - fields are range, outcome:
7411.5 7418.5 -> 14.98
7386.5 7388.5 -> 14.54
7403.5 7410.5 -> 13.98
